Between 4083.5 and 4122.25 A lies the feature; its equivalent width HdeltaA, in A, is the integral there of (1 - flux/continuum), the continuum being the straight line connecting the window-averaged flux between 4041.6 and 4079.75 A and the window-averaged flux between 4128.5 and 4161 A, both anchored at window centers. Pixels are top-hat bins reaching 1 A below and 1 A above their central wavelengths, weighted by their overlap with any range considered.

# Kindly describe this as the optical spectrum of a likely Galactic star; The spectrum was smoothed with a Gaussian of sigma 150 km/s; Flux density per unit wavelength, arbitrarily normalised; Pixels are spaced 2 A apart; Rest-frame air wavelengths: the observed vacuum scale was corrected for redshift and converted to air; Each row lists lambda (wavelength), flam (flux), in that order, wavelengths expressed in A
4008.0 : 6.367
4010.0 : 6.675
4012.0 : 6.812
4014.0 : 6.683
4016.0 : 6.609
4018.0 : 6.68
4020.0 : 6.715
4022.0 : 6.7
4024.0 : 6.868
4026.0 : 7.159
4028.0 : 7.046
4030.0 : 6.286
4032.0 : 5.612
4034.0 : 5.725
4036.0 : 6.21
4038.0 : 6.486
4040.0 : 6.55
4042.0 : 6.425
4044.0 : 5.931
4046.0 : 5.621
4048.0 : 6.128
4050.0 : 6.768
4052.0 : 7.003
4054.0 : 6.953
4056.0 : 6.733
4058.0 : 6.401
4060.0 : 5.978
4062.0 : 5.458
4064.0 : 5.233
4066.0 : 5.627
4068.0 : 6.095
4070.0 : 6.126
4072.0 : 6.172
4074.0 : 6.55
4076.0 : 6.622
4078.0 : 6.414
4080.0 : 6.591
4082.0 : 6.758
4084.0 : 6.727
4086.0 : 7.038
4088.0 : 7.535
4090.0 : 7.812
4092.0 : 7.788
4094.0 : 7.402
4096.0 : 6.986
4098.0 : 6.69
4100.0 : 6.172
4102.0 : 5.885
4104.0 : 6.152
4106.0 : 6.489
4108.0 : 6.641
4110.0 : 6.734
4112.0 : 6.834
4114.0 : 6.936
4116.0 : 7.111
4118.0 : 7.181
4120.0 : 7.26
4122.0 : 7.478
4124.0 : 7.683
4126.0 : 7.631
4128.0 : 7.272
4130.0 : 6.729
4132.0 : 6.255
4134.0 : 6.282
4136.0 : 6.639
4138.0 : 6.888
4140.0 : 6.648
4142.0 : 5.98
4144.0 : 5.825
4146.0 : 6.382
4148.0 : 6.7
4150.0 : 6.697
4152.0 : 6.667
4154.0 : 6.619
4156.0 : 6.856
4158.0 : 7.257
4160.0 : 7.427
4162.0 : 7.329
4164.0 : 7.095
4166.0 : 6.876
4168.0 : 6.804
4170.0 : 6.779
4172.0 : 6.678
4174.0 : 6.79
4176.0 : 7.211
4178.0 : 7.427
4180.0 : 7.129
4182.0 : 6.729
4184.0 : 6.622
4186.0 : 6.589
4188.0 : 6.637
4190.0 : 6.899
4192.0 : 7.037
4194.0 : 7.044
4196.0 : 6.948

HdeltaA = -3.1 A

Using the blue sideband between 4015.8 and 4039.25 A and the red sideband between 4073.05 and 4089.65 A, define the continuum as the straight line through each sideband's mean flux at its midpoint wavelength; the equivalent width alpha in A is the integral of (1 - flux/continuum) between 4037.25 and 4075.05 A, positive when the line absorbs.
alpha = 2.5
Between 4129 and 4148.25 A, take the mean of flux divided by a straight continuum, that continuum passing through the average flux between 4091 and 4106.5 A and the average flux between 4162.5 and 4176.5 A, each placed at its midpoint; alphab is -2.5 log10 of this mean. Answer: 0.064 mag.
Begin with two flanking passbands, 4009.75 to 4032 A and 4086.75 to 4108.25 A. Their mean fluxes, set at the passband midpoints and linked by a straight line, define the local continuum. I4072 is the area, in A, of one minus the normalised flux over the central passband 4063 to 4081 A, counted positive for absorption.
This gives 1.7 A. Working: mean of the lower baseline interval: 6.7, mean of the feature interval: 6.16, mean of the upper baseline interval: 6.88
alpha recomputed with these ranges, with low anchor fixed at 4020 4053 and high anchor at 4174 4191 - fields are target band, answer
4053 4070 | 1.14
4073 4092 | -1.07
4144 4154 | 0.38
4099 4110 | 0.55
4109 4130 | -1.56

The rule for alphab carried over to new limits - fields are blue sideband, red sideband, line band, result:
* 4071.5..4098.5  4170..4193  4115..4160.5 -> 0.01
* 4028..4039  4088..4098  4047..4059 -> -0.02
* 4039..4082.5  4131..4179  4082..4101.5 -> -0.10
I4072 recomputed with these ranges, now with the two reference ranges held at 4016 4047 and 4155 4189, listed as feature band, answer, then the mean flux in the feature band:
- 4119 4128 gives -0.96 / 7.49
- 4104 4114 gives 0.09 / 6.65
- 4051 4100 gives -0.16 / 6.6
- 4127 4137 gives 0.24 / 6.64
